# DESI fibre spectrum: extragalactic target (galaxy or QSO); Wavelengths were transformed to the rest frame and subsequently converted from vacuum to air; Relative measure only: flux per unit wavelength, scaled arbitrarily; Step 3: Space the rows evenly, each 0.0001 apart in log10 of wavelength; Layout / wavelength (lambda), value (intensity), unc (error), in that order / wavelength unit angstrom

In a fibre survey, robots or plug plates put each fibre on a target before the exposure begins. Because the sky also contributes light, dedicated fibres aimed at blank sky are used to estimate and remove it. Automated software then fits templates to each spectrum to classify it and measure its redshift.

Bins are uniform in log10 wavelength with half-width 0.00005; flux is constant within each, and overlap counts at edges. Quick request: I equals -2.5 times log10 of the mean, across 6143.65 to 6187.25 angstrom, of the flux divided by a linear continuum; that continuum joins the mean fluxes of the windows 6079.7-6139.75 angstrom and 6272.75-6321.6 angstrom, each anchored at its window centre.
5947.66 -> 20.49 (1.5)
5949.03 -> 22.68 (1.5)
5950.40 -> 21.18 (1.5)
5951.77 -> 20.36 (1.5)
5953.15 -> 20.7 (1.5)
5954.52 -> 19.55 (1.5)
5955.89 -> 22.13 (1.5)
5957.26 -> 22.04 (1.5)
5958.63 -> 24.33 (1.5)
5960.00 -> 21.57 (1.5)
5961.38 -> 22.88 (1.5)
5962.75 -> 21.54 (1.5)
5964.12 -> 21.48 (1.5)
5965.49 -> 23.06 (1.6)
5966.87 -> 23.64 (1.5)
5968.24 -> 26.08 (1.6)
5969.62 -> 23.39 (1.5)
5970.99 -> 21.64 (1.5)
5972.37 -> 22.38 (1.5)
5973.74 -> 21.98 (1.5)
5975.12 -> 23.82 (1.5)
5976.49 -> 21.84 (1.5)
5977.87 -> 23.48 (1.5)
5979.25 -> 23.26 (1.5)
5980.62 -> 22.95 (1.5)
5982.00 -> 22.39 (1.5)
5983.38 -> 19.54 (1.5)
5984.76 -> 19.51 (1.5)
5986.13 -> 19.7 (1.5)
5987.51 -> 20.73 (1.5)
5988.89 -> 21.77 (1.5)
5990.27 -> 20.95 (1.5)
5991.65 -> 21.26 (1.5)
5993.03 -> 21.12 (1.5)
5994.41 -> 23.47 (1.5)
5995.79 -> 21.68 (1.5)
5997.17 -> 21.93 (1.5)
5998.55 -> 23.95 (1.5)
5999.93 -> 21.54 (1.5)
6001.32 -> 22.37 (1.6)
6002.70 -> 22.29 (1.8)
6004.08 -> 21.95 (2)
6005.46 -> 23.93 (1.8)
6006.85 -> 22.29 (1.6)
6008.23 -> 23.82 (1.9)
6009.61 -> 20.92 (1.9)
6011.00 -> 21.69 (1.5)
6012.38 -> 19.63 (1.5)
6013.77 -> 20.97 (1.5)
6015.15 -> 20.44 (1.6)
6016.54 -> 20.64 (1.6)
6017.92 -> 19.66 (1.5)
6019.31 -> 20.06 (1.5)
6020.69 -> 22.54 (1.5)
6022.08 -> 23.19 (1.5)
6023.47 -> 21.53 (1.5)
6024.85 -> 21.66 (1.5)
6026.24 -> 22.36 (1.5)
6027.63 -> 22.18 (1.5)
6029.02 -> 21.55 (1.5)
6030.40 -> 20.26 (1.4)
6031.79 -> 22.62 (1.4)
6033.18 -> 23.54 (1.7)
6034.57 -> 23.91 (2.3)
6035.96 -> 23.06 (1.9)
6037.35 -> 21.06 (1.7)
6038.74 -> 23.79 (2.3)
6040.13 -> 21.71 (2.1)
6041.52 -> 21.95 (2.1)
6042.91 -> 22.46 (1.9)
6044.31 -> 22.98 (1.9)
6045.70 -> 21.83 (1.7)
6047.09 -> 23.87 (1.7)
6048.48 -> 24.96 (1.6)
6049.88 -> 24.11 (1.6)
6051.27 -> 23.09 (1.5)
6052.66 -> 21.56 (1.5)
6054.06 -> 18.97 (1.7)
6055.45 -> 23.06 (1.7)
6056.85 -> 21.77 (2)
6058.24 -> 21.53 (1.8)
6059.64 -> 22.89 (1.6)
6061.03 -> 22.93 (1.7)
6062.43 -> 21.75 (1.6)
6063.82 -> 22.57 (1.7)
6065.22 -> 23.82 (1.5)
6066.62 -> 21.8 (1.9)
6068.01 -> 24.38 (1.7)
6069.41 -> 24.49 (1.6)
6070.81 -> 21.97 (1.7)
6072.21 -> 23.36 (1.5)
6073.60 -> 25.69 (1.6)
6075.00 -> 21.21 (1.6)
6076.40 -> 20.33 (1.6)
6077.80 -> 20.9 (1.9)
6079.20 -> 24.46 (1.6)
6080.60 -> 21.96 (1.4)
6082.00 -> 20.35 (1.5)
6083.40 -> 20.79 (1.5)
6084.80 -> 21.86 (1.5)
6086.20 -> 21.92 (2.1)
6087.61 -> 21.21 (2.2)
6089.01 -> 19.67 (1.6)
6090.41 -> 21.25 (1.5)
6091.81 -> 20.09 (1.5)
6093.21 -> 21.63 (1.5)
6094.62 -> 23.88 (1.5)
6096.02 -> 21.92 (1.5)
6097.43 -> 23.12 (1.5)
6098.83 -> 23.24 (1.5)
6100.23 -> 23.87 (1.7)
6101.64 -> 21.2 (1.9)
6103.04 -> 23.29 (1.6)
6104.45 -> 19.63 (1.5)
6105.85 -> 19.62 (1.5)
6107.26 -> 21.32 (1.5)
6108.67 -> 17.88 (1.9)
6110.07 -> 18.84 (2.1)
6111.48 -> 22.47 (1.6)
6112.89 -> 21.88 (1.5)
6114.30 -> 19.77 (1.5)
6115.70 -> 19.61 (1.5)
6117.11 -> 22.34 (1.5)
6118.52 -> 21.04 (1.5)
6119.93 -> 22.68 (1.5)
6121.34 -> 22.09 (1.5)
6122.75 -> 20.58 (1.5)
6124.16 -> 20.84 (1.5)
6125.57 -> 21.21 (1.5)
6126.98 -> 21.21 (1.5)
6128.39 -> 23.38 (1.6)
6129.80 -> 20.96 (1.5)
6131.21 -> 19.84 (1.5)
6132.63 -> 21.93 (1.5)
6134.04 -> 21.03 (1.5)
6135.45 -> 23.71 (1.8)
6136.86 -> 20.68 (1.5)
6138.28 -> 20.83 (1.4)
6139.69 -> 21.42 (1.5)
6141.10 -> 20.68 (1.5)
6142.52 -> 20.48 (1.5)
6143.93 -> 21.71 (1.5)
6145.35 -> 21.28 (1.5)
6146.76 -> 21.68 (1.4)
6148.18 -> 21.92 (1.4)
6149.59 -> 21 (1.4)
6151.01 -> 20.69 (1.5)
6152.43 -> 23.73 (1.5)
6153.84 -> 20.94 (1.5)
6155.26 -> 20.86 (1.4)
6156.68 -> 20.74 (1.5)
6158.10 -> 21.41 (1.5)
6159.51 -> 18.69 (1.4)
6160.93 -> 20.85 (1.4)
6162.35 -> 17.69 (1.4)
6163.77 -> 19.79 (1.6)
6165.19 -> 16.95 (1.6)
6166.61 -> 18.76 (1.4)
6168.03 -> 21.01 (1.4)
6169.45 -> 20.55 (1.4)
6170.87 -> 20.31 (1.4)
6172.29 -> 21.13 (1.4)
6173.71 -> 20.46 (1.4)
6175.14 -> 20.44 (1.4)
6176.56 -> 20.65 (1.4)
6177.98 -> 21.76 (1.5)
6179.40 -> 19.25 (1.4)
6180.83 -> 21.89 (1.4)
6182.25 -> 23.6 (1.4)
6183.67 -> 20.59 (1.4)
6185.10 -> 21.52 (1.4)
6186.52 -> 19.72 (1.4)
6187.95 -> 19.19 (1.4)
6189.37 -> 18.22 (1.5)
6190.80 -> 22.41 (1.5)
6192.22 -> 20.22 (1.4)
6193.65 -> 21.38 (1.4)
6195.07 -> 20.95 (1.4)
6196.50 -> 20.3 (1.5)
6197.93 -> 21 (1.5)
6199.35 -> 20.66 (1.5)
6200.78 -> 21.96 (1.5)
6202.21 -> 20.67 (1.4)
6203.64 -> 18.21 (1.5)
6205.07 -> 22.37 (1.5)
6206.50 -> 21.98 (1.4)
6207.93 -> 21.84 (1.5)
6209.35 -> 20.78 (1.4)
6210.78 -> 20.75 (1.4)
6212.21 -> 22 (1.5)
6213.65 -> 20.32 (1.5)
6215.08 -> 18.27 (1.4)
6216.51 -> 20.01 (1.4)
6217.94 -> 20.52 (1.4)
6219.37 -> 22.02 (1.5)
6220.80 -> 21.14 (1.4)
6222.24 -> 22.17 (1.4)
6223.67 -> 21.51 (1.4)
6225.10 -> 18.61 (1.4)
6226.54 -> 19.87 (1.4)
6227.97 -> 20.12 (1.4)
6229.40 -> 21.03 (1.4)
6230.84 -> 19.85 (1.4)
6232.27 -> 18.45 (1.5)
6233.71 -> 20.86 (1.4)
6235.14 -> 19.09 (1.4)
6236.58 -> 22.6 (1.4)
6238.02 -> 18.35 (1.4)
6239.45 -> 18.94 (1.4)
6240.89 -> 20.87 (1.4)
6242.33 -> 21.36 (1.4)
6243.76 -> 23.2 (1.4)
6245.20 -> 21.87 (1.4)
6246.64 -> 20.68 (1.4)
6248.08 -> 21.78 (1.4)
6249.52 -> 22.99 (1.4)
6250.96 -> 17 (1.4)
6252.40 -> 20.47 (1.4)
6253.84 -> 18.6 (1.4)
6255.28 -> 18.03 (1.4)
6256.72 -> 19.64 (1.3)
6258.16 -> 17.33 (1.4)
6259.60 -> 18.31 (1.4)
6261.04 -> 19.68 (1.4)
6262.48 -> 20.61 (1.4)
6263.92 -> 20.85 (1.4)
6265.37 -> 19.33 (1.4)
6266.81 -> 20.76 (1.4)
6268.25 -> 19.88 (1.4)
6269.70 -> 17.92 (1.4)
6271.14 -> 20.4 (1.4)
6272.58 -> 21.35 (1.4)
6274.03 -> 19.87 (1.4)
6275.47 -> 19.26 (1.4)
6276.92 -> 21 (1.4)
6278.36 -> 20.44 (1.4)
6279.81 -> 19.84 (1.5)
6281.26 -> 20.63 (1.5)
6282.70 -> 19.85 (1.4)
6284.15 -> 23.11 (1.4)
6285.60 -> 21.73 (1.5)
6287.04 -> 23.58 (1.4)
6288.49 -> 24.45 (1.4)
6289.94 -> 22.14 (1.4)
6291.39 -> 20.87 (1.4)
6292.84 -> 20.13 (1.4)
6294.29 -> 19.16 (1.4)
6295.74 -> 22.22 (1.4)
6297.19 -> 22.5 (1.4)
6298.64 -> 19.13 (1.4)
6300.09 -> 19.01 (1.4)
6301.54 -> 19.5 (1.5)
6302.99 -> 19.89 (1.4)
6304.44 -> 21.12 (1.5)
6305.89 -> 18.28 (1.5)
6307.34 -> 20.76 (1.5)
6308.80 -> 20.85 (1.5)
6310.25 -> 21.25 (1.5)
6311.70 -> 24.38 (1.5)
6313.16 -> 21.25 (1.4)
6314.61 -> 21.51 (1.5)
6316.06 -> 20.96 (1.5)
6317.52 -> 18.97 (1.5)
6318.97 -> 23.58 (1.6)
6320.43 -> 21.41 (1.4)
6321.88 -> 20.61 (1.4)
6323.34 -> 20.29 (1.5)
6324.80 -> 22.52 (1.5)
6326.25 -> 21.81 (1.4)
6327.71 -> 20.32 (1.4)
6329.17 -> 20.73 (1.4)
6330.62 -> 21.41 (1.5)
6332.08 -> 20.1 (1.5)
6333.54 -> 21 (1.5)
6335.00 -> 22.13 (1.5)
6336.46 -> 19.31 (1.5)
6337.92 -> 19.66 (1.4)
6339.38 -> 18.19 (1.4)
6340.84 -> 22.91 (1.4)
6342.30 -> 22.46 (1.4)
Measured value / 0.03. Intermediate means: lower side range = 21.4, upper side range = 21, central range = 20.7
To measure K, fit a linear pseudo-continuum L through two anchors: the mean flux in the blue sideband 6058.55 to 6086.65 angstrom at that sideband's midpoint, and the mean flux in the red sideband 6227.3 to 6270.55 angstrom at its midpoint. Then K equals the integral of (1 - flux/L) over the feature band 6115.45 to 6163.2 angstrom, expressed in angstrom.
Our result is 0.80 angstrom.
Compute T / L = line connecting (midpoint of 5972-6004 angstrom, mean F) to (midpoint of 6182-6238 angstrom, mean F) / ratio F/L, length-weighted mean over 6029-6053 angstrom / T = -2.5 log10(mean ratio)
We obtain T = -0.056 mag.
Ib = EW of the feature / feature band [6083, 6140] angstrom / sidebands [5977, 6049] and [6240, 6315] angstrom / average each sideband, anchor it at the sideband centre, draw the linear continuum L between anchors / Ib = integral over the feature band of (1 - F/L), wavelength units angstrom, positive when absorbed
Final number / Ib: 0.25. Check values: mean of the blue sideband 22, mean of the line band 21.4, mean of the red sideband 20.6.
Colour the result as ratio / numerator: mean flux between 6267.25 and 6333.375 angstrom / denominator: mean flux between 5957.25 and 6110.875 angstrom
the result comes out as 0.95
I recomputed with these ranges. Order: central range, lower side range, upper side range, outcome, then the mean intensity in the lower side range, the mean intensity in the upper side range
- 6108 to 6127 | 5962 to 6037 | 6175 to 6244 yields 0.019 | 22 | 20.7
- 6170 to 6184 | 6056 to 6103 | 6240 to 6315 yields 0.021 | 22.3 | 20.6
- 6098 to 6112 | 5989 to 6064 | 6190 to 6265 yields 0.016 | 22.1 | 20.5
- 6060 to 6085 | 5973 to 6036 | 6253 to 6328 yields -0.047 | 21.9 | 20.6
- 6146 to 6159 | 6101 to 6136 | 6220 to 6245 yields -0.024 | 21.1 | 20.5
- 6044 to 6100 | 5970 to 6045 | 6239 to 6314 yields -0.037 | 21.9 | 20.5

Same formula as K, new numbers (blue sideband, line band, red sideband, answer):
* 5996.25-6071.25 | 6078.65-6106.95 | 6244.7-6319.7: 0.2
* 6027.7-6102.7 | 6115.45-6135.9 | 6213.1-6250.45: 0.2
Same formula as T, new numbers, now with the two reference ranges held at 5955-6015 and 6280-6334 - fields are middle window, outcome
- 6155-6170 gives 0.10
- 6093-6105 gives -0.03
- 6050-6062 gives -0.01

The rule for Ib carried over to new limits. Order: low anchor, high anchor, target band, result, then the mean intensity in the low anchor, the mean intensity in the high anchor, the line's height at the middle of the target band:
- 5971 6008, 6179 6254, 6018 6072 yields -1.9 angstrom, 22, 20.7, 21.7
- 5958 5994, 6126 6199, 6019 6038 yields -0.3 angstrom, 22.2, 20.8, 21.8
